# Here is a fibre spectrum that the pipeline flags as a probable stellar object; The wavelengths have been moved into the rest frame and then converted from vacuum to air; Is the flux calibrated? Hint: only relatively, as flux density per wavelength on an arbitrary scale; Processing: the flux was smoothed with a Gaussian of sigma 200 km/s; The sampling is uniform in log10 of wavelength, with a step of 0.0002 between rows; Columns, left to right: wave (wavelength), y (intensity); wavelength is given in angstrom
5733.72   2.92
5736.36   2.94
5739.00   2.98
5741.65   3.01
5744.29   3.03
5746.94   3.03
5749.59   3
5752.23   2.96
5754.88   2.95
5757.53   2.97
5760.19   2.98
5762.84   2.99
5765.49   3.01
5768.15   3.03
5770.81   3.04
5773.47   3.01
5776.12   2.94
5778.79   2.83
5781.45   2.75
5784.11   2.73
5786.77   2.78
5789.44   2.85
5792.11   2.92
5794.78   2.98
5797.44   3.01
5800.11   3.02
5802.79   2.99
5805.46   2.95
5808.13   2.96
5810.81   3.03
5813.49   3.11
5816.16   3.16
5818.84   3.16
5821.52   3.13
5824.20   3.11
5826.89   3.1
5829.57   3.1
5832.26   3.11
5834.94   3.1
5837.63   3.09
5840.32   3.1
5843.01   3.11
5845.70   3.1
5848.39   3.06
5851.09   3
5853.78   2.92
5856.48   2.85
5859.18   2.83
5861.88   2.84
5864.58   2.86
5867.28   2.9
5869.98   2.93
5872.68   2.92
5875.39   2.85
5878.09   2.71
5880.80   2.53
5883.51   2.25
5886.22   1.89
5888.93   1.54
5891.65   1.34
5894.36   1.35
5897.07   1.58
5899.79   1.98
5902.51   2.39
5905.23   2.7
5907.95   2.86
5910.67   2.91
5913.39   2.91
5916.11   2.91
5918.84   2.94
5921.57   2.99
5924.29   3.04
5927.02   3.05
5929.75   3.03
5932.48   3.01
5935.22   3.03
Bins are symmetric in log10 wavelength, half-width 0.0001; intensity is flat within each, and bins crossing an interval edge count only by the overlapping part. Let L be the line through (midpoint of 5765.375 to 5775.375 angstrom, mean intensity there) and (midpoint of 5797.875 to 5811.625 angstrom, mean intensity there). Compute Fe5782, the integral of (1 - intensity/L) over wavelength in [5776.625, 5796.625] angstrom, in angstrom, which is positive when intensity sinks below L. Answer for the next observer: 1.1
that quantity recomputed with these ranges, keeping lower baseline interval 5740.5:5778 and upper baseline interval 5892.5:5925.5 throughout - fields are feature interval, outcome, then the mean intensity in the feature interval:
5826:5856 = -3.6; 3.07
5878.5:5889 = 1.7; 2.17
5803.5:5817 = -1.0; 3.04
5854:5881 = -1.8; 2.84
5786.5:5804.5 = -0.4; 2.94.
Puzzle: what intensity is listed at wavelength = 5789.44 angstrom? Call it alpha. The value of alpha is 2.85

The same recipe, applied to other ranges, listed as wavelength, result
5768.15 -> 3.03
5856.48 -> 2.85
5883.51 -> 2.25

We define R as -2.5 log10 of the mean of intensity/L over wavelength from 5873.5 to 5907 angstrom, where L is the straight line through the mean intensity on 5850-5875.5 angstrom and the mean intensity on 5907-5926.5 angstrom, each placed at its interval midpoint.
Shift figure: 0.35 mag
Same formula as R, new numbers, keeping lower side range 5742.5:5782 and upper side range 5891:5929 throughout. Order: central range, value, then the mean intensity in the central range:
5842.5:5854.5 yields -0.123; 3.04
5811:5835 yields -0.121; 3.12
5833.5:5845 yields -0.134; 3.1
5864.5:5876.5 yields -0.098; 2.9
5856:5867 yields -0.069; 2.85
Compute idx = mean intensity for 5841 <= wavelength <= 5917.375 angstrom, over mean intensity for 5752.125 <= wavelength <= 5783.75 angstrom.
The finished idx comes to 0.87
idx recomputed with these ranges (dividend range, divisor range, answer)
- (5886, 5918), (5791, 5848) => 0.72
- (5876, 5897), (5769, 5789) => 0.68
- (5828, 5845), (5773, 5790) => 1.09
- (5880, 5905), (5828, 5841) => 0.61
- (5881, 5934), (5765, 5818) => 0.83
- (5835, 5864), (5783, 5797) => 1.04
